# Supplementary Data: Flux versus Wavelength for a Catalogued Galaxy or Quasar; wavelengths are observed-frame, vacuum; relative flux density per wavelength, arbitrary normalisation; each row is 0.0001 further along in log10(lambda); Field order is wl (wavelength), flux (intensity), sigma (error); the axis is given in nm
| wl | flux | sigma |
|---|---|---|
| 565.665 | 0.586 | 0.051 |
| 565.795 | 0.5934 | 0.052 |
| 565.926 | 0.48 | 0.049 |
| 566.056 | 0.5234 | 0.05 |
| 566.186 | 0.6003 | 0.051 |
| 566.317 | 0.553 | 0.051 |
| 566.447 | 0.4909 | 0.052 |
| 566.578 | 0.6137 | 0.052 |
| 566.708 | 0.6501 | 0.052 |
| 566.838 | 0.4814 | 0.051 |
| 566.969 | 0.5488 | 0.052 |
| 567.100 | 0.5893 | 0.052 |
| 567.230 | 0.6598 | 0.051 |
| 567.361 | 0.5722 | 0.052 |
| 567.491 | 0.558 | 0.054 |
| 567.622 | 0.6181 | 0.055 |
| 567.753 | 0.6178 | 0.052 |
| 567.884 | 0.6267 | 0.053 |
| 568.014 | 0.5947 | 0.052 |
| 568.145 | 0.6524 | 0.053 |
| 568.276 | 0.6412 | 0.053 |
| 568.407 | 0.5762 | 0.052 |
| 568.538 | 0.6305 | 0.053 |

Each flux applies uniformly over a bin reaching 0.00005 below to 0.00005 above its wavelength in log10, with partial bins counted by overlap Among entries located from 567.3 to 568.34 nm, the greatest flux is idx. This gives 0.6524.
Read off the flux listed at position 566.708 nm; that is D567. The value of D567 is 0.6501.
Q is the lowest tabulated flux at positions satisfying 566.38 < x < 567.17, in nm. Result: 0.4814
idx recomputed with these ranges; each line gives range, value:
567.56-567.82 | 0.6181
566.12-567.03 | 0.6501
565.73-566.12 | 0.5934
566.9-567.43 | 0.6598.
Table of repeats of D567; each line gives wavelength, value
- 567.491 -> 0.558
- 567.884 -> 0.6267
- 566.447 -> 0.4909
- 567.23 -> 0.6598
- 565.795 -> 0.5934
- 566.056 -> 0.5234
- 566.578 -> 0.6137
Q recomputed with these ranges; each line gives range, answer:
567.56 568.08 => 0.5947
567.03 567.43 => 0.5722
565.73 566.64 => 0.48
